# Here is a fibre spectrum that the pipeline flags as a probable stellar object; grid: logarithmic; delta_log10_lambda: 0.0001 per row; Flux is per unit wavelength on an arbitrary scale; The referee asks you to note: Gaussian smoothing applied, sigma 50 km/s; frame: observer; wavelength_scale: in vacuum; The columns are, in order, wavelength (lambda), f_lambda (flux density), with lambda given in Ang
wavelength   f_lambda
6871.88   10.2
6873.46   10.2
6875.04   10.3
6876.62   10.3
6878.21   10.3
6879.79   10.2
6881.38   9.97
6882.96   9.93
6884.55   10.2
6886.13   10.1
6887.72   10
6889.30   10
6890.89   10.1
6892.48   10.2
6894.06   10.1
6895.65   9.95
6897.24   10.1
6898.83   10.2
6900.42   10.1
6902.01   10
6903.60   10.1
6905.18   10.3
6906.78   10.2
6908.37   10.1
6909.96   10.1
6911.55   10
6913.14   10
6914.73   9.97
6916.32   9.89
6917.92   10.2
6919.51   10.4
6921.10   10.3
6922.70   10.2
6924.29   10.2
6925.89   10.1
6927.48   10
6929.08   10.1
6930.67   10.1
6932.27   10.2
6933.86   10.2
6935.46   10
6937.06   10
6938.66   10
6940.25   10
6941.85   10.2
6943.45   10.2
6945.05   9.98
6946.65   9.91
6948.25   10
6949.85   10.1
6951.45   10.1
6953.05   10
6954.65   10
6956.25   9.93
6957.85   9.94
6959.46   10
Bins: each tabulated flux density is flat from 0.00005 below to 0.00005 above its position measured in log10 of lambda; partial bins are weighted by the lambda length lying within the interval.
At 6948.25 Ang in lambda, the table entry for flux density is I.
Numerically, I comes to 10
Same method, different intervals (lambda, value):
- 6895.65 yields 9.95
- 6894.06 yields 10.1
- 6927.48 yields 10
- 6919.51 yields 10.4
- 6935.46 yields 10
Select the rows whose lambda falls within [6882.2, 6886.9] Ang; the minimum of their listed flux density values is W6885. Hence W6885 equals 9.93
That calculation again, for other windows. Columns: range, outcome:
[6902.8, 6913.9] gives 10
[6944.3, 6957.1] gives 9.91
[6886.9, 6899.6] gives 9.95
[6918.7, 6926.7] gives 10.1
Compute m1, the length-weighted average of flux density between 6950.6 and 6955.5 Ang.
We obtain 10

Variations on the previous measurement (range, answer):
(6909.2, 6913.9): 10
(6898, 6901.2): 10.1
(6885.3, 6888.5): 10.1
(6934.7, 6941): 10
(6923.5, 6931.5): 10.1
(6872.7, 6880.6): 10.3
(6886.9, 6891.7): 10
